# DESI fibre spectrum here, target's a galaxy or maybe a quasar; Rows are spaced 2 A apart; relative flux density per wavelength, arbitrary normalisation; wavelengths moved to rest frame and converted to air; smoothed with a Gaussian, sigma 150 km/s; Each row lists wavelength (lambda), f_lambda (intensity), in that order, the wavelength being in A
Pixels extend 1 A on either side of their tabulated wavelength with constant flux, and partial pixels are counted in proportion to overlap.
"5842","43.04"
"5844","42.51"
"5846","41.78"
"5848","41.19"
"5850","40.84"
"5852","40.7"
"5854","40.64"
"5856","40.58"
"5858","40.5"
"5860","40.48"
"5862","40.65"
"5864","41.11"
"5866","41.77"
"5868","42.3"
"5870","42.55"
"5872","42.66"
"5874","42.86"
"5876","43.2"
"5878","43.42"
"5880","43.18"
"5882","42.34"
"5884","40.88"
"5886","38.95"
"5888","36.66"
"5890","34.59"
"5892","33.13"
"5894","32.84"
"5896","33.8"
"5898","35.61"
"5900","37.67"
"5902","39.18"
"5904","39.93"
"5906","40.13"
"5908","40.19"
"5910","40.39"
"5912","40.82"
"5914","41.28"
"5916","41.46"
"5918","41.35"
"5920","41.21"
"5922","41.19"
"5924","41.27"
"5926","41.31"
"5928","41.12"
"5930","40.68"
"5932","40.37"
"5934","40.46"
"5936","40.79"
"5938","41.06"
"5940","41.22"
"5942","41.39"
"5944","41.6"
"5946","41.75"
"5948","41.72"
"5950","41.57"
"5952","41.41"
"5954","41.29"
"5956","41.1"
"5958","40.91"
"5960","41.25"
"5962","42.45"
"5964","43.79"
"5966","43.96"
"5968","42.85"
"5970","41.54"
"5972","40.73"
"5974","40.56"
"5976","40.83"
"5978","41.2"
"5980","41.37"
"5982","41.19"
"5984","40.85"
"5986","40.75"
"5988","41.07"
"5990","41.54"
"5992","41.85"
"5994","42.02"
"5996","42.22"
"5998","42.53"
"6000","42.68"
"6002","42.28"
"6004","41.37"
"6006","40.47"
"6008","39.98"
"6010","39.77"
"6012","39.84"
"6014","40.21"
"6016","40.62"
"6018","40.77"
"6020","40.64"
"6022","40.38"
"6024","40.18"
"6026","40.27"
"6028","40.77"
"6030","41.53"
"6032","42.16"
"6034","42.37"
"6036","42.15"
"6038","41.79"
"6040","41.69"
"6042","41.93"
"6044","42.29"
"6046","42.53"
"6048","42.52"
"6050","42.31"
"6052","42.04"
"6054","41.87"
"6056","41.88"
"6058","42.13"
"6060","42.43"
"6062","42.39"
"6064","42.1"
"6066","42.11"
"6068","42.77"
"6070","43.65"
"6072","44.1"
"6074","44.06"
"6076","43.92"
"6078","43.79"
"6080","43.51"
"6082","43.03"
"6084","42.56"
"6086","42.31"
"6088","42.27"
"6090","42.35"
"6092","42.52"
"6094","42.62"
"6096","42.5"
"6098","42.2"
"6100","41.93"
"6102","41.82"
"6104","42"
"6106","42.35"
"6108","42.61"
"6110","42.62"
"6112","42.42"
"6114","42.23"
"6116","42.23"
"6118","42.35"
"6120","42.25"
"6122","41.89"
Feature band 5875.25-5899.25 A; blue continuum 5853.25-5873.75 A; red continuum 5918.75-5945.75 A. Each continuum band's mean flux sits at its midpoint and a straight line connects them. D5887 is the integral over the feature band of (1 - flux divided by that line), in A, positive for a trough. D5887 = 1.82 A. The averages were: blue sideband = 41.4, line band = 38.2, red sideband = 41.1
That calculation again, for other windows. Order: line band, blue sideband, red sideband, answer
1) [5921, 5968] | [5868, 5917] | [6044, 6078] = -1.1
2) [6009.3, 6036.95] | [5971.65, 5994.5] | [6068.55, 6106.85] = 0.6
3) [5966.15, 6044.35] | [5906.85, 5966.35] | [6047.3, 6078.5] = 1.5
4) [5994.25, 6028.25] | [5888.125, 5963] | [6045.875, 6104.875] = 0.5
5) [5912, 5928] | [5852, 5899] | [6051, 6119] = -0.3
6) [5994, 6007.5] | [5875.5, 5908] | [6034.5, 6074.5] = -0.2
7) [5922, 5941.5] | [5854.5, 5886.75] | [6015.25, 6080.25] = 0.4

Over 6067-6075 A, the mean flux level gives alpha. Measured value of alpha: 43.6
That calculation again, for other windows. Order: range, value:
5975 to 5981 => 41.1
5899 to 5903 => 38.4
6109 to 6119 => 42.4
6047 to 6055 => 42.2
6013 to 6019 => 40.5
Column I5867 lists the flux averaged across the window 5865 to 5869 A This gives 42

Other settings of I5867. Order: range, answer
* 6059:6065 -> 42.3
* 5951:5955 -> 41.3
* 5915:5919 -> 41.4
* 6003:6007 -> 40.9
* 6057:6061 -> 42.3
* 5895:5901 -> 35.7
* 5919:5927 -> 41.2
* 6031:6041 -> 42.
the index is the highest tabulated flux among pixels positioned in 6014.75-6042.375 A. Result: 42.37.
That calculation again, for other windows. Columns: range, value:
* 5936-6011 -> 43.96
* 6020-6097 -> 44.1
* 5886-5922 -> 41.46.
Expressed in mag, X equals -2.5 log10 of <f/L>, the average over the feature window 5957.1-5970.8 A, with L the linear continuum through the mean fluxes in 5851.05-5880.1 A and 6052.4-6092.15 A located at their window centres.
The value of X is 0.00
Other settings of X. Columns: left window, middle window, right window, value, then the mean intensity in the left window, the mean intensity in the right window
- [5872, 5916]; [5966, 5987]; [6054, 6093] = -0.01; 39.2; 42.8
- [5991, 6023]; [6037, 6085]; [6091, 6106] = -0.02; 41.1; 42.2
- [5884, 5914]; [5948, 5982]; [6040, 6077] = -0.05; 37.7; 42.6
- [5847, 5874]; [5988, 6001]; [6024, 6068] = -0.01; 41.3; 41.9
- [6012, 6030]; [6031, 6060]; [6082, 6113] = -0.03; 40.5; 42.4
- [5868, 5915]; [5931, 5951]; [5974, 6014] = -0.02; 39.5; 41.2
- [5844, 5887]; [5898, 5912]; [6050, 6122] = 0.06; 41.6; 42.6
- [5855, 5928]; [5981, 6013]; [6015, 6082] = 0.00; 40.1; 42.1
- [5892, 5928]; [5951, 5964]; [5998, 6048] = -0.04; 39.3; 41.2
